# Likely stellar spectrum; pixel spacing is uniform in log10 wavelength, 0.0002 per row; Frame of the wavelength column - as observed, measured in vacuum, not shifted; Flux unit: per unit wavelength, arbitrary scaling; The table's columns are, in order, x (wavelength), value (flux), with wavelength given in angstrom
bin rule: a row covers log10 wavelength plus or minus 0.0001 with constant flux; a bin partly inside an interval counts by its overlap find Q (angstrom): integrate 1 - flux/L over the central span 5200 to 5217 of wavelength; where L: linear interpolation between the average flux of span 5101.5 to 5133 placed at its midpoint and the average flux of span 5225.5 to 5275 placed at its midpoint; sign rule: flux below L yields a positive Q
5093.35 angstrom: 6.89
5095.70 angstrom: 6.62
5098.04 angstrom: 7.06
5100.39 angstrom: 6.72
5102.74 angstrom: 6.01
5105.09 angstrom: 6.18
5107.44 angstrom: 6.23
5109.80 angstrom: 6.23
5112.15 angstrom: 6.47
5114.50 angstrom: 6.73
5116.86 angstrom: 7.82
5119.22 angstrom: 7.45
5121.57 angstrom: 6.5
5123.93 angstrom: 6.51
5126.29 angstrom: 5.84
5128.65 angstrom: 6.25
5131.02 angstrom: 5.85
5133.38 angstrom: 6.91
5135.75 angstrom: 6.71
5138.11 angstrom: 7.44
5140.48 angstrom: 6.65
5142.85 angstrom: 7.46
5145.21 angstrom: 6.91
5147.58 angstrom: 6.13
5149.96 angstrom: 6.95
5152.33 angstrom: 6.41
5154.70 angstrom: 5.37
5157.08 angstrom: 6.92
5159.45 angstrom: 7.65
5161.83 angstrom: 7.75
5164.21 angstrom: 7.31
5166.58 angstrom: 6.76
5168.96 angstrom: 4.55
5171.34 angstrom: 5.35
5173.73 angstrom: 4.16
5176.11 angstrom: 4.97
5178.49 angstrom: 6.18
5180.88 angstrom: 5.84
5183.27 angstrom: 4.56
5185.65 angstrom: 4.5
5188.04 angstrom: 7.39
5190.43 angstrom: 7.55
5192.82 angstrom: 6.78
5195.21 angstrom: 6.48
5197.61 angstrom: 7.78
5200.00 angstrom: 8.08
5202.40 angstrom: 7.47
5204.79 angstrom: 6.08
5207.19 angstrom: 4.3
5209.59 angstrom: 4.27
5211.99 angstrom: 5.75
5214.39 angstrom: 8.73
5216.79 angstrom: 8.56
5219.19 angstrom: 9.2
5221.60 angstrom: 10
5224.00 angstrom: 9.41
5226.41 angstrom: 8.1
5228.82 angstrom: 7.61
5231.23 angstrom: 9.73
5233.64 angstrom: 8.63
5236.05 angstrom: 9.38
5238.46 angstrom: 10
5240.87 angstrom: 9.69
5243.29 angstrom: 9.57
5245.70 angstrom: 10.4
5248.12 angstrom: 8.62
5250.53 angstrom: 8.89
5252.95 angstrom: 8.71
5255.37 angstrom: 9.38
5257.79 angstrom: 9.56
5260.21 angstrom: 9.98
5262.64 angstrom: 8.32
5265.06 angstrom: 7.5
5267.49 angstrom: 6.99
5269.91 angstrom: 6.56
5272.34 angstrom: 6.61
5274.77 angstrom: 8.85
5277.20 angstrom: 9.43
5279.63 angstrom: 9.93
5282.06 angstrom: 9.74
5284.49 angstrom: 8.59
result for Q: 3.3 angstrom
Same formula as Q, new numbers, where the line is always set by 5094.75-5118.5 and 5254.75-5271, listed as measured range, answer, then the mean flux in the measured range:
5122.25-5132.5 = 1.0 angstrom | 6.15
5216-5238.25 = -3.1 angstrom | 9.01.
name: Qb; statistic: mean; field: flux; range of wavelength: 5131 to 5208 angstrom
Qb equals 6.42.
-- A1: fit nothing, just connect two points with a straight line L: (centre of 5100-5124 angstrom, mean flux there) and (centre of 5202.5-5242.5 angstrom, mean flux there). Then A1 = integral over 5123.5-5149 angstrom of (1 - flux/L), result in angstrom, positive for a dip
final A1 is 1.2 angstrom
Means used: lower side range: 6.63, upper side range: 8.09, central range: 6.61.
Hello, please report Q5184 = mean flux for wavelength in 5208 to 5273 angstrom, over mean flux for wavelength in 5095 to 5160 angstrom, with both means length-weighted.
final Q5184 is 1.28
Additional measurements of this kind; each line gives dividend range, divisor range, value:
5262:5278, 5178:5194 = 1.26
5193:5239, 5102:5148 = 1.18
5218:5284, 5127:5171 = 1.34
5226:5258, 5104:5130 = 1.40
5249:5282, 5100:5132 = 1.32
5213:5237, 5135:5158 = 1.33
